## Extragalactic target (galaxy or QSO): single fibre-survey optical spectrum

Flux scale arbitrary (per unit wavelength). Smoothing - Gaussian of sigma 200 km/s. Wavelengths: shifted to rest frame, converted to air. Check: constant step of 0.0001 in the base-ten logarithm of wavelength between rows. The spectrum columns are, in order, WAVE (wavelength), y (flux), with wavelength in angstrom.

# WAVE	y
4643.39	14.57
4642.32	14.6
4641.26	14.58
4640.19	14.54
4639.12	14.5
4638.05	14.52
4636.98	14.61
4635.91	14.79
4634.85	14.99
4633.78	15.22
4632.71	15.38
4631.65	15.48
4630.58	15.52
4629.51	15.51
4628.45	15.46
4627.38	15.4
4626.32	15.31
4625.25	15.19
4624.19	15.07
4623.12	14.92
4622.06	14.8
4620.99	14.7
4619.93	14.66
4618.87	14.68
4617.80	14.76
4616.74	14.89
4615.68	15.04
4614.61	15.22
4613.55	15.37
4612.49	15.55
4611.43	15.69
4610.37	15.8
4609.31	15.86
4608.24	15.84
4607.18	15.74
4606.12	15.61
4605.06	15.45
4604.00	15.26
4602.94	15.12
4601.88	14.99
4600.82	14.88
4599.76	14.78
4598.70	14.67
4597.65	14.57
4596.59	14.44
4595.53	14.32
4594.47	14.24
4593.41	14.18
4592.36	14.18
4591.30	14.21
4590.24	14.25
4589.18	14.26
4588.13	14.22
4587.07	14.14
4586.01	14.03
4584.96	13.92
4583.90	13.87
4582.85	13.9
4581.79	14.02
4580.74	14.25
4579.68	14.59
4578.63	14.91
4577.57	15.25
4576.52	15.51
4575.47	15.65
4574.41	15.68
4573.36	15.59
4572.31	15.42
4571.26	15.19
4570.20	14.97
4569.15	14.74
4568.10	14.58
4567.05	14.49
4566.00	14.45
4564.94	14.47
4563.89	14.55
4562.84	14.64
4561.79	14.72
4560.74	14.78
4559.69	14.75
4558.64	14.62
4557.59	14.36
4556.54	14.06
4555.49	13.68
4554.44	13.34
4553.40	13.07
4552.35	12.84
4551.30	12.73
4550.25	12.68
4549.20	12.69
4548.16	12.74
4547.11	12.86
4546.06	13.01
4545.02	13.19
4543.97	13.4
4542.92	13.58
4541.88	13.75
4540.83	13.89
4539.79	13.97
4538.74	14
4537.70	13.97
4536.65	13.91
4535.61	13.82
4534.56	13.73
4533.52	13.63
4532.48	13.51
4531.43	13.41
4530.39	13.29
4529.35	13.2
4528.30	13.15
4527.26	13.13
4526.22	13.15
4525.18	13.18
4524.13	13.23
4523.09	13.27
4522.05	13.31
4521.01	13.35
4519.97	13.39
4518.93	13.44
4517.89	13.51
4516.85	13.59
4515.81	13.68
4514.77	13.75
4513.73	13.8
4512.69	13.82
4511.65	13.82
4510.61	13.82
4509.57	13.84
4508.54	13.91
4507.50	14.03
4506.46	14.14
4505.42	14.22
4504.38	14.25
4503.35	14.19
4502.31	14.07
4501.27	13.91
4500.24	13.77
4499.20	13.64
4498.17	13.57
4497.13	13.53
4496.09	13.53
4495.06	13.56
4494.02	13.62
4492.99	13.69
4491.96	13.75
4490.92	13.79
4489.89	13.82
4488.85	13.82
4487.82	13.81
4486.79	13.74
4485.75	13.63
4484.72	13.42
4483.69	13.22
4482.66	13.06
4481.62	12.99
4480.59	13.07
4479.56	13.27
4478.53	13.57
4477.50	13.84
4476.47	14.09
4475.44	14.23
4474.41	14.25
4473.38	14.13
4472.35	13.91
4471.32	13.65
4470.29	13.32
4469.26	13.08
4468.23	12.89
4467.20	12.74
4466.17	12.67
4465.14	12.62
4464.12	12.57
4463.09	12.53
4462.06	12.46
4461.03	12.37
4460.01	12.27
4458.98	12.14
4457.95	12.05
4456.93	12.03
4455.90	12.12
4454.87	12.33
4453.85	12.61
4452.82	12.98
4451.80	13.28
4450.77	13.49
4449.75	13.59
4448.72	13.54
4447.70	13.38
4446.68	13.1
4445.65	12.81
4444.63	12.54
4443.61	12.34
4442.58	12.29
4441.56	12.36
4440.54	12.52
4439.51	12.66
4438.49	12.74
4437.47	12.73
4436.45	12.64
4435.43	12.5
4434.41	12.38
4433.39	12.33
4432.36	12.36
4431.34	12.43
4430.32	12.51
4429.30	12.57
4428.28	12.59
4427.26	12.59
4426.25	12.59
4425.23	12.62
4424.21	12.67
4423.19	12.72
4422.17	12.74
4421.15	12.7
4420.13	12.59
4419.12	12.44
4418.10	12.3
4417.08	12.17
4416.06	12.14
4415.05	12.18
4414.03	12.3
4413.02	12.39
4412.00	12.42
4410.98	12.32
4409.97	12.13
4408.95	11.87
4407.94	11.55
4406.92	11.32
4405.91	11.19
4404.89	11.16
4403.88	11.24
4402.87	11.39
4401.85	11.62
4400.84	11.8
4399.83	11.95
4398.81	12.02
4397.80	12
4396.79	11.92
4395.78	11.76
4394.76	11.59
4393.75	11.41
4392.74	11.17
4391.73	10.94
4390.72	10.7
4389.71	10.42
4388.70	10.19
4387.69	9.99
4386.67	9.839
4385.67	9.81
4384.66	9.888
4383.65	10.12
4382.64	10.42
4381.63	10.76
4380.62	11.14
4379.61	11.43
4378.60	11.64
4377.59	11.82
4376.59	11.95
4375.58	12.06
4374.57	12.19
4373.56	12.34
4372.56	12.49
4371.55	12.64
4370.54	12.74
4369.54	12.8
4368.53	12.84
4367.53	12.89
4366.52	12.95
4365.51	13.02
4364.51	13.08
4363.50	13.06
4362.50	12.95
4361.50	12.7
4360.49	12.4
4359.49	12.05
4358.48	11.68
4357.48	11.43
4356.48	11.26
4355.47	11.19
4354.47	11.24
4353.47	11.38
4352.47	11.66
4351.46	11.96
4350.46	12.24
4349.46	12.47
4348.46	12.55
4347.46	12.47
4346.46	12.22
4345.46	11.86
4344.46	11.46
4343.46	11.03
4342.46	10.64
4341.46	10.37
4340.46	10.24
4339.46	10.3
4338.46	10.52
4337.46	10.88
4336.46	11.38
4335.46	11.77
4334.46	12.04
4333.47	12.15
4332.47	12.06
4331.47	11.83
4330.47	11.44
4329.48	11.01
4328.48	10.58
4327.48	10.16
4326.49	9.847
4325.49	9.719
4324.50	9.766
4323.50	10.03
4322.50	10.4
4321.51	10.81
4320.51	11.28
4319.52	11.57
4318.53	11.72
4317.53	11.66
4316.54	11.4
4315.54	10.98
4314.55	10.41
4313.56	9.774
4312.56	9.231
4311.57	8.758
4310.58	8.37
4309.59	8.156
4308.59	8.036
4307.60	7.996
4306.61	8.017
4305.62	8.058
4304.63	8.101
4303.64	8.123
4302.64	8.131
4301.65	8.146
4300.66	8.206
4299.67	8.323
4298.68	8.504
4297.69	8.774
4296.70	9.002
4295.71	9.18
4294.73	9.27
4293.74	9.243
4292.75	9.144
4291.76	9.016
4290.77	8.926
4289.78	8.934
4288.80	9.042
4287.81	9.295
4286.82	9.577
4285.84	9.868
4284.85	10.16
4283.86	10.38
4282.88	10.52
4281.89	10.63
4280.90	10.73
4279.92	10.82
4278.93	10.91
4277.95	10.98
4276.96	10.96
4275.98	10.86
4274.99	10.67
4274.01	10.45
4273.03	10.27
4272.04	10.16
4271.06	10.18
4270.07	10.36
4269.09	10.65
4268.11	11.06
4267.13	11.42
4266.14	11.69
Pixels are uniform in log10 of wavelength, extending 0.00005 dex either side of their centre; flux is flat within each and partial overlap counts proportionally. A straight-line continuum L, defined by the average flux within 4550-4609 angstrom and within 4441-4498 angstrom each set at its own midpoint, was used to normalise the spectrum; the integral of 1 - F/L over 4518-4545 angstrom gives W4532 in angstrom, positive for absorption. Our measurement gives 0.8 angstrom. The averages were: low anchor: 13.2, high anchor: 14.5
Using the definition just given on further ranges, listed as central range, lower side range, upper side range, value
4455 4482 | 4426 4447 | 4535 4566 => -0.3 angstrom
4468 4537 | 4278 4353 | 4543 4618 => -2.1 angstrom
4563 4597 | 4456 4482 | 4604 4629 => 0.3 angstrom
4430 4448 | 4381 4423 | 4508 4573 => -0.7 angstrom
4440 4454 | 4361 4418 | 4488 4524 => -0.2 angstrom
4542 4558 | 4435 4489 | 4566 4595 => 1.1 angstrom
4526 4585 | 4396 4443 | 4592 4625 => 0.9 angstrom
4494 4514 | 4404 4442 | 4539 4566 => -1.0 angstrom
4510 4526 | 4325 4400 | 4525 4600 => 0.0 angstrom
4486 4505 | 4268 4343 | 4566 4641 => -0.9 angstrom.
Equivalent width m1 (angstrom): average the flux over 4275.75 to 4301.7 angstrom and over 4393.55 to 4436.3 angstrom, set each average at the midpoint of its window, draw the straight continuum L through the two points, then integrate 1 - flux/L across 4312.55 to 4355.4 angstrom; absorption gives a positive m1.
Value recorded -2.5 angstrom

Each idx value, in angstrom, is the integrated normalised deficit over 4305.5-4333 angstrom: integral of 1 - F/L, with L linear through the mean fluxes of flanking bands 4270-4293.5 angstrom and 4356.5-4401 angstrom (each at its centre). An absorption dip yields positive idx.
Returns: 1.5 angstrom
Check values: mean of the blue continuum 10.1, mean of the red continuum 11.7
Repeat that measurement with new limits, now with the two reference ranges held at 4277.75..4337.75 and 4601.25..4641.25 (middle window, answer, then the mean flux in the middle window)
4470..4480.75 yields -0.9 angstrom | 13.8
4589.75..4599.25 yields 0.2 angstrom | 14.3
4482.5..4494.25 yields -0.6 angstrom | 13.6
